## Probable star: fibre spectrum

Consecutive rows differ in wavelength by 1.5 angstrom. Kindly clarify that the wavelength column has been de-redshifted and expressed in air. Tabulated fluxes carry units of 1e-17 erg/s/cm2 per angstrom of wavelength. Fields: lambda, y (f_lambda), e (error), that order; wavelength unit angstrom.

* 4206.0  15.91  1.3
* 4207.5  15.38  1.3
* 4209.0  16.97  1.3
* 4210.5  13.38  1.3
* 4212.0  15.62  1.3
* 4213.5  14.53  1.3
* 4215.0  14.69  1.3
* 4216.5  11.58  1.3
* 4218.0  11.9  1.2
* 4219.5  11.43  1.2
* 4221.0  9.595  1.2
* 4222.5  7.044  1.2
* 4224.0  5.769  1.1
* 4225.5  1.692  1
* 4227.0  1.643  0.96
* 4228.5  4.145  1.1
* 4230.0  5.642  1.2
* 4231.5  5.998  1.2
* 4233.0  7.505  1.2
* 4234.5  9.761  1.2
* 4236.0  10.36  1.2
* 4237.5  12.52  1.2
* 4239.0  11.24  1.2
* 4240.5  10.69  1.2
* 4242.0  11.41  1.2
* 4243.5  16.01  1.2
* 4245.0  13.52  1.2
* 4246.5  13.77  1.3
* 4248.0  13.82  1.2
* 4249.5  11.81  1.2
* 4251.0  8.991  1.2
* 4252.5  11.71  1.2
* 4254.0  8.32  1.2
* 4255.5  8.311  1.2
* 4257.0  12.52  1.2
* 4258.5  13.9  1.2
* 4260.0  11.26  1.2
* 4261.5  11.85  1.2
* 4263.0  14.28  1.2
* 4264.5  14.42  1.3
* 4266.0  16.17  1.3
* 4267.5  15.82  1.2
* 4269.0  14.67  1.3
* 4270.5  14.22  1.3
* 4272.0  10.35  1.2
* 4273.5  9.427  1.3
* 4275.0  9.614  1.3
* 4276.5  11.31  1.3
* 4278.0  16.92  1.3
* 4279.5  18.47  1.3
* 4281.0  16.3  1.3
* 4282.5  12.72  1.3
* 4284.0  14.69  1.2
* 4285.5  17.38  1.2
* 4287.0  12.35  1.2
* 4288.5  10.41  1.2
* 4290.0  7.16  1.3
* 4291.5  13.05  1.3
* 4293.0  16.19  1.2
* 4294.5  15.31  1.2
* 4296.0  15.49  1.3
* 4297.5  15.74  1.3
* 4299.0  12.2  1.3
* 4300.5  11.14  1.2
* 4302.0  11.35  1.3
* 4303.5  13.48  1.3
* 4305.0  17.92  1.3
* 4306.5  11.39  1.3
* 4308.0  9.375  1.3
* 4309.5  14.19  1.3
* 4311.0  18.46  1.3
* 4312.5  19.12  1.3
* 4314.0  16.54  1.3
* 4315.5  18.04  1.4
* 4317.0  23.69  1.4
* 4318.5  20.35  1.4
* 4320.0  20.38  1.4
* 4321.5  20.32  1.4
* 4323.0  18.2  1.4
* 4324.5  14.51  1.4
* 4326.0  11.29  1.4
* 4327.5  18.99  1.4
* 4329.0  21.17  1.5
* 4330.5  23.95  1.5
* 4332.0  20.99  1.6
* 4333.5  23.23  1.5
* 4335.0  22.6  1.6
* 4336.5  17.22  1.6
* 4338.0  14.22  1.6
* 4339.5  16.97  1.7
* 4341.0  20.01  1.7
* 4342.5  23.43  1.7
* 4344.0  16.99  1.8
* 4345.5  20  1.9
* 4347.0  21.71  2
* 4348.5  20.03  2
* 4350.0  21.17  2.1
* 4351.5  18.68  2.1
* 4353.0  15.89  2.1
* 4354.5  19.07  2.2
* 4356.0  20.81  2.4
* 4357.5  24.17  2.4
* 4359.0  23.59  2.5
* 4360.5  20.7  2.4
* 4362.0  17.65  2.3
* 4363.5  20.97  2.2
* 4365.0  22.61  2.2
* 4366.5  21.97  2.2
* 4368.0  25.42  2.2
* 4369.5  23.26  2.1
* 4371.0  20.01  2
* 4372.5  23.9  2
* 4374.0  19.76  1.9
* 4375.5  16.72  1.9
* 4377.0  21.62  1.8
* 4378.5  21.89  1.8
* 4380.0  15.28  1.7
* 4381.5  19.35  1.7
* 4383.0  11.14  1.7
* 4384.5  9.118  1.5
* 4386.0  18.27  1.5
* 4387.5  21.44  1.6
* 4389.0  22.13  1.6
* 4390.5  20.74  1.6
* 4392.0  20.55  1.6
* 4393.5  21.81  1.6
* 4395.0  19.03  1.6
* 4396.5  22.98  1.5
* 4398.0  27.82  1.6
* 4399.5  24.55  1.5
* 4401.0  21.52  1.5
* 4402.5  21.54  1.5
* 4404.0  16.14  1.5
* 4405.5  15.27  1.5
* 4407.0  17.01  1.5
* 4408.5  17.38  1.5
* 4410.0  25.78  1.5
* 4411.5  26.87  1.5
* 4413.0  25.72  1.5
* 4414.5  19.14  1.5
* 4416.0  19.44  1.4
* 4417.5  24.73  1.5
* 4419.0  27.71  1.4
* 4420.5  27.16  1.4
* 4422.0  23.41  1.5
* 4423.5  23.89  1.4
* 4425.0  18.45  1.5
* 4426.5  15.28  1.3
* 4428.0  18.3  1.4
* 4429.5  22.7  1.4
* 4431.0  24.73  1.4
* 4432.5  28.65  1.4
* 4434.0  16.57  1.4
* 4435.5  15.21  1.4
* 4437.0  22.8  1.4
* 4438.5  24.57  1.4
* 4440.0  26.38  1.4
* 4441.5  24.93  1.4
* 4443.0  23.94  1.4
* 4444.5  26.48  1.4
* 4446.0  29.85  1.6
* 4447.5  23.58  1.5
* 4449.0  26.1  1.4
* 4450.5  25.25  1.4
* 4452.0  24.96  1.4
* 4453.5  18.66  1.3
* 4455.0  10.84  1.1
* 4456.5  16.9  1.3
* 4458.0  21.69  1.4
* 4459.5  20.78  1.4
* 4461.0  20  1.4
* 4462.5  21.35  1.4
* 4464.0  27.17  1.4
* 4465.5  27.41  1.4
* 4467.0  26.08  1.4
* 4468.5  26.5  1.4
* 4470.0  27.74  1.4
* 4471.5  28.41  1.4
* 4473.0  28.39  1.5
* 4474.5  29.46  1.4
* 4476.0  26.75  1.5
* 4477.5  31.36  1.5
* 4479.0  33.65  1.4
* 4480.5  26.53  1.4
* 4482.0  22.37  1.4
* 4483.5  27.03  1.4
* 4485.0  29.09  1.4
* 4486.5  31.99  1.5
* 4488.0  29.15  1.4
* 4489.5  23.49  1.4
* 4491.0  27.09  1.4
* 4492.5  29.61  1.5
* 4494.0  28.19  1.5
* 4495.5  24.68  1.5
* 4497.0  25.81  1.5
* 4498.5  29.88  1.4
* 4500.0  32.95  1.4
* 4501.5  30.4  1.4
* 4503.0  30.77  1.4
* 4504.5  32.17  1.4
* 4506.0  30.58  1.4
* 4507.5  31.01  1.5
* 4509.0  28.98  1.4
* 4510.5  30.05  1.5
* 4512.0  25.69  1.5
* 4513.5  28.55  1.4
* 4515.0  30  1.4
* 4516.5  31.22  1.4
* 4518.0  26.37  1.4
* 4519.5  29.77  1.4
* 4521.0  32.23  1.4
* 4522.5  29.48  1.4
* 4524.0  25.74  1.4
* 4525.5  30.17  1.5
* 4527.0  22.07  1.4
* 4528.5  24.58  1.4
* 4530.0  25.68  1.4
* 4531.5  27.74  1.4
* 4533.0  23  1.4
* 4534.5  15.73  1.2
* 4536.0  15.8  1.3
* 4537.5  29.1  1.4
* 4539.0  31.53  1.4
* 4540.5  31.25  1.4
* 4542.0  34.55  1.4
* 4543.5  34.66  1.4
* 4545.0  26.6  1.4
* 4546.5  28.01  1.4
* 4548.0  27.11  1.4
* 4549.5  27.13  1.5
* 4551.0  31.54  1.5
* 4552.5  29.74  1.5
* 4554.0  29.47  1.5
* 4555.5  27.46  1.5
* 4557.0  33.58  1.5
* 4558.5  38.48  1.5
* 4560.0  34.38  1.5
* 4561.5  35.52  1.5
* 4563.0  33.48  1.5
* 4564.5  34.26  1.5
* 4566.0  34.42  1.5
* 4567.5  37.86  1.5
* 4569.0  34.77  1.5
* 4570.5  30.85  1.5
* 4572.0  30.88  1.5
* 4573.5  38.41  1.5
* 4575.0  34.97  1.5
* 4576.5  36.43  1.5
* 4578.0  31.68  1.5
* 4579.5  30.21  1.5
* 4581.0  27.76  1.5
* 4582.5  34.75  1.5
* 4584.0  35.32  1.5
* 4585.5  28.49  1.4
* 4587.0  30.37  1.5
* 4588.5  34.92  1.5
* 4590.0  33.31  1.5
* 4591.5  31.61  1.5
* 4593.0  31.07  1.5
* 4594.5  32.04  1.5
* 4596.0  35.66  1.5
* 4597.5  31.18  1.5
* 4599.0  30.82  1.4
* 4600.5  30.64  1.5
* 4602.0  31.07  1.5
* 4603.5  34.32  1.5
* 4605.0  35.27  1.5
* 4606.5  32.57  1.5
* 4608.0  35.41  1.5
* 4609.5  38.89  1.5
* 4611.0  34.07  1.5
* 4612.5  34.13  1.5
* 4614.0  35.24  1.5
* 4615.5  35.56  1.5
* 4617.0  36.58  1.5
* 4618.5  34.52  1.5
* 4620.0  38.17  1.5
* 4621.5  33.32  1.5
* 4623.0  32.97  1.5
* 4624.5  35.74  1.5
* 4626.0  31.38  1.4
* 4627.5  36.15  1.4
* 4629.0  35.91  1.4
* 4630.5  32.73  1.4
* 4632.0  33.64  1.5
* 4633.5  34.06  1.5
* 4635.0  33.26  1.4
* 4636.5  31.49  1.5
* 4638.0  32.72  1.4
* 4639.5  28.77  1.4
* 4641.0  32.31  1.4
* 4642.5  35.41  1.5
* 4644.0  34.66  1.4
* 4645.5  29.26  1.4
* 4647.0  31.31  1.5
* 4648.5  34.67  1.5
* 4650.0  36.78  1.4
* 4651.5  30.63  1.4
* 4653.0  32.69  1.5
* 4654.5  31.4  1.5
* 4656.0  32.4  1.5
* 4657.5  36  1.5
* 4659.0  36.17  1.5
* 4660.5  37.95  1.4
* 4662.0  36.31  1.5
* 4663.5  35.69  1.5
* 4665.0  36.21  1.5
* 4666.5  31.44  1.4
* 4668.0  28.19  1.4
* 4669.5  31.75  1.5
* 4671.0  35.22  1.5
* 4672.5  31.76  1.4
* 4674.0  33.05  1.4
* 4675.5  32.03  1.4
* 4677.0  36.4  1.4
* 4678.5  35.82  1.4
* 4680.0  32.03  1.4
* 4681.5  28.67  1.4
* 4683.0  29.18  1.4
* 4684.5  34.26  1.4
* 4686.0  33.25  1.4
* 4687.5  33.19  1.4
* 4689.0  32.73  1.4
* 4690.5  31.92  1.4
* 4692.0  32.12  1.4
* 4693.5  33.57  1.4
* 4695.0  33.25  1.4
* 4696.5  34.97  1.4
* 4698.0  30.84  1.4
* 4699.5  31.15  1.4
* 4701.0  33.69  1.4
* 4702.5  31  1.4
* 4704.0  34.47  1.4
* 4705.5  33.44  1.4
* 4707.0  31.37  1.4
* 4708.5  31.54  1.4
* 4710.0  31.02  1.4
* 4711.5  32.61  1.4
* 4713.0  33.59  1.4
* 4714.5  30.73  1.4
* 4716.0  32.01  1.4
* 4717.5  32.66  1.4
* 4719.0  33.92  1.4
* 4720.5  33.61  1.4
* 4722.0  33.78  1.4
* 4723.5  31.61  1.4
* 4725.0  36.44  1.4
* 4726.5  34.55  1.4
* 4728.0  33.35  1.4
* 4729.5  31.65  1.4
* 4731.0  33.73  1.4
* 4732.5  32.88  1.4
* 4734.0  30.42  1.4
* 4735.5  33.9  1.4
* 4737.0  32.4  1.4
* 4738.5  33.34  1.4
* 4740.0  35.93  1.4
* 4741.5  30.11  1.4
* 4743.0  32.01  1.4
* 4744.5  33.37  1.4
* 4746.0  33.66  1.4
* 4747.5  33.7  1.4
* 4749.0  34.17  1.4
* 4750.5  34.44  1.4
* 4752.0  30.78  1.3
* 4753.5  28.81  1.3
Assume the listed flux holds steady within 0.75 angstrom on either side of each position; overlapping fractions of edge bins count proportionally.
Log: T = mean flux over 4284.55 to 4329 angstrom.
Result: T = 15.4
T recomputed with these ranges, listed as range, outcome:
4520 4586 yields 30.4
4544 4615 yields 32.7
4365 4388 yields 19.4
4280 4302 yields 13.6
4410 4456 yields 22.9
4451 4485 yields 24.8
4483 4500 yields 28.1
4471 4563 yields 28.8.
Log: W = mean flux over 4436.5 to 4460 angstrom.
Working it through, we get 23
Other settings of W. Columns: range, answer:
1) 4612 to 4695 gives 33.5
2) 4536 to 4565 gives 31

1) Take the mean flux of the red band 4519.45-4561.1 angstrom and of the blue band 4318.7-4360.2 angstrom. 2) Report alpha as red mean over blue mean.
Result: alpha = 1.45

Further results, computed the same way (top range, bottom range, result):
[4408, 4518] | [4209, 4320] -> 2.02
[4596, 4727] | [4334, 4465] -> 1.58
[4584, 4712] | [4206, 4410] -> 2.10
